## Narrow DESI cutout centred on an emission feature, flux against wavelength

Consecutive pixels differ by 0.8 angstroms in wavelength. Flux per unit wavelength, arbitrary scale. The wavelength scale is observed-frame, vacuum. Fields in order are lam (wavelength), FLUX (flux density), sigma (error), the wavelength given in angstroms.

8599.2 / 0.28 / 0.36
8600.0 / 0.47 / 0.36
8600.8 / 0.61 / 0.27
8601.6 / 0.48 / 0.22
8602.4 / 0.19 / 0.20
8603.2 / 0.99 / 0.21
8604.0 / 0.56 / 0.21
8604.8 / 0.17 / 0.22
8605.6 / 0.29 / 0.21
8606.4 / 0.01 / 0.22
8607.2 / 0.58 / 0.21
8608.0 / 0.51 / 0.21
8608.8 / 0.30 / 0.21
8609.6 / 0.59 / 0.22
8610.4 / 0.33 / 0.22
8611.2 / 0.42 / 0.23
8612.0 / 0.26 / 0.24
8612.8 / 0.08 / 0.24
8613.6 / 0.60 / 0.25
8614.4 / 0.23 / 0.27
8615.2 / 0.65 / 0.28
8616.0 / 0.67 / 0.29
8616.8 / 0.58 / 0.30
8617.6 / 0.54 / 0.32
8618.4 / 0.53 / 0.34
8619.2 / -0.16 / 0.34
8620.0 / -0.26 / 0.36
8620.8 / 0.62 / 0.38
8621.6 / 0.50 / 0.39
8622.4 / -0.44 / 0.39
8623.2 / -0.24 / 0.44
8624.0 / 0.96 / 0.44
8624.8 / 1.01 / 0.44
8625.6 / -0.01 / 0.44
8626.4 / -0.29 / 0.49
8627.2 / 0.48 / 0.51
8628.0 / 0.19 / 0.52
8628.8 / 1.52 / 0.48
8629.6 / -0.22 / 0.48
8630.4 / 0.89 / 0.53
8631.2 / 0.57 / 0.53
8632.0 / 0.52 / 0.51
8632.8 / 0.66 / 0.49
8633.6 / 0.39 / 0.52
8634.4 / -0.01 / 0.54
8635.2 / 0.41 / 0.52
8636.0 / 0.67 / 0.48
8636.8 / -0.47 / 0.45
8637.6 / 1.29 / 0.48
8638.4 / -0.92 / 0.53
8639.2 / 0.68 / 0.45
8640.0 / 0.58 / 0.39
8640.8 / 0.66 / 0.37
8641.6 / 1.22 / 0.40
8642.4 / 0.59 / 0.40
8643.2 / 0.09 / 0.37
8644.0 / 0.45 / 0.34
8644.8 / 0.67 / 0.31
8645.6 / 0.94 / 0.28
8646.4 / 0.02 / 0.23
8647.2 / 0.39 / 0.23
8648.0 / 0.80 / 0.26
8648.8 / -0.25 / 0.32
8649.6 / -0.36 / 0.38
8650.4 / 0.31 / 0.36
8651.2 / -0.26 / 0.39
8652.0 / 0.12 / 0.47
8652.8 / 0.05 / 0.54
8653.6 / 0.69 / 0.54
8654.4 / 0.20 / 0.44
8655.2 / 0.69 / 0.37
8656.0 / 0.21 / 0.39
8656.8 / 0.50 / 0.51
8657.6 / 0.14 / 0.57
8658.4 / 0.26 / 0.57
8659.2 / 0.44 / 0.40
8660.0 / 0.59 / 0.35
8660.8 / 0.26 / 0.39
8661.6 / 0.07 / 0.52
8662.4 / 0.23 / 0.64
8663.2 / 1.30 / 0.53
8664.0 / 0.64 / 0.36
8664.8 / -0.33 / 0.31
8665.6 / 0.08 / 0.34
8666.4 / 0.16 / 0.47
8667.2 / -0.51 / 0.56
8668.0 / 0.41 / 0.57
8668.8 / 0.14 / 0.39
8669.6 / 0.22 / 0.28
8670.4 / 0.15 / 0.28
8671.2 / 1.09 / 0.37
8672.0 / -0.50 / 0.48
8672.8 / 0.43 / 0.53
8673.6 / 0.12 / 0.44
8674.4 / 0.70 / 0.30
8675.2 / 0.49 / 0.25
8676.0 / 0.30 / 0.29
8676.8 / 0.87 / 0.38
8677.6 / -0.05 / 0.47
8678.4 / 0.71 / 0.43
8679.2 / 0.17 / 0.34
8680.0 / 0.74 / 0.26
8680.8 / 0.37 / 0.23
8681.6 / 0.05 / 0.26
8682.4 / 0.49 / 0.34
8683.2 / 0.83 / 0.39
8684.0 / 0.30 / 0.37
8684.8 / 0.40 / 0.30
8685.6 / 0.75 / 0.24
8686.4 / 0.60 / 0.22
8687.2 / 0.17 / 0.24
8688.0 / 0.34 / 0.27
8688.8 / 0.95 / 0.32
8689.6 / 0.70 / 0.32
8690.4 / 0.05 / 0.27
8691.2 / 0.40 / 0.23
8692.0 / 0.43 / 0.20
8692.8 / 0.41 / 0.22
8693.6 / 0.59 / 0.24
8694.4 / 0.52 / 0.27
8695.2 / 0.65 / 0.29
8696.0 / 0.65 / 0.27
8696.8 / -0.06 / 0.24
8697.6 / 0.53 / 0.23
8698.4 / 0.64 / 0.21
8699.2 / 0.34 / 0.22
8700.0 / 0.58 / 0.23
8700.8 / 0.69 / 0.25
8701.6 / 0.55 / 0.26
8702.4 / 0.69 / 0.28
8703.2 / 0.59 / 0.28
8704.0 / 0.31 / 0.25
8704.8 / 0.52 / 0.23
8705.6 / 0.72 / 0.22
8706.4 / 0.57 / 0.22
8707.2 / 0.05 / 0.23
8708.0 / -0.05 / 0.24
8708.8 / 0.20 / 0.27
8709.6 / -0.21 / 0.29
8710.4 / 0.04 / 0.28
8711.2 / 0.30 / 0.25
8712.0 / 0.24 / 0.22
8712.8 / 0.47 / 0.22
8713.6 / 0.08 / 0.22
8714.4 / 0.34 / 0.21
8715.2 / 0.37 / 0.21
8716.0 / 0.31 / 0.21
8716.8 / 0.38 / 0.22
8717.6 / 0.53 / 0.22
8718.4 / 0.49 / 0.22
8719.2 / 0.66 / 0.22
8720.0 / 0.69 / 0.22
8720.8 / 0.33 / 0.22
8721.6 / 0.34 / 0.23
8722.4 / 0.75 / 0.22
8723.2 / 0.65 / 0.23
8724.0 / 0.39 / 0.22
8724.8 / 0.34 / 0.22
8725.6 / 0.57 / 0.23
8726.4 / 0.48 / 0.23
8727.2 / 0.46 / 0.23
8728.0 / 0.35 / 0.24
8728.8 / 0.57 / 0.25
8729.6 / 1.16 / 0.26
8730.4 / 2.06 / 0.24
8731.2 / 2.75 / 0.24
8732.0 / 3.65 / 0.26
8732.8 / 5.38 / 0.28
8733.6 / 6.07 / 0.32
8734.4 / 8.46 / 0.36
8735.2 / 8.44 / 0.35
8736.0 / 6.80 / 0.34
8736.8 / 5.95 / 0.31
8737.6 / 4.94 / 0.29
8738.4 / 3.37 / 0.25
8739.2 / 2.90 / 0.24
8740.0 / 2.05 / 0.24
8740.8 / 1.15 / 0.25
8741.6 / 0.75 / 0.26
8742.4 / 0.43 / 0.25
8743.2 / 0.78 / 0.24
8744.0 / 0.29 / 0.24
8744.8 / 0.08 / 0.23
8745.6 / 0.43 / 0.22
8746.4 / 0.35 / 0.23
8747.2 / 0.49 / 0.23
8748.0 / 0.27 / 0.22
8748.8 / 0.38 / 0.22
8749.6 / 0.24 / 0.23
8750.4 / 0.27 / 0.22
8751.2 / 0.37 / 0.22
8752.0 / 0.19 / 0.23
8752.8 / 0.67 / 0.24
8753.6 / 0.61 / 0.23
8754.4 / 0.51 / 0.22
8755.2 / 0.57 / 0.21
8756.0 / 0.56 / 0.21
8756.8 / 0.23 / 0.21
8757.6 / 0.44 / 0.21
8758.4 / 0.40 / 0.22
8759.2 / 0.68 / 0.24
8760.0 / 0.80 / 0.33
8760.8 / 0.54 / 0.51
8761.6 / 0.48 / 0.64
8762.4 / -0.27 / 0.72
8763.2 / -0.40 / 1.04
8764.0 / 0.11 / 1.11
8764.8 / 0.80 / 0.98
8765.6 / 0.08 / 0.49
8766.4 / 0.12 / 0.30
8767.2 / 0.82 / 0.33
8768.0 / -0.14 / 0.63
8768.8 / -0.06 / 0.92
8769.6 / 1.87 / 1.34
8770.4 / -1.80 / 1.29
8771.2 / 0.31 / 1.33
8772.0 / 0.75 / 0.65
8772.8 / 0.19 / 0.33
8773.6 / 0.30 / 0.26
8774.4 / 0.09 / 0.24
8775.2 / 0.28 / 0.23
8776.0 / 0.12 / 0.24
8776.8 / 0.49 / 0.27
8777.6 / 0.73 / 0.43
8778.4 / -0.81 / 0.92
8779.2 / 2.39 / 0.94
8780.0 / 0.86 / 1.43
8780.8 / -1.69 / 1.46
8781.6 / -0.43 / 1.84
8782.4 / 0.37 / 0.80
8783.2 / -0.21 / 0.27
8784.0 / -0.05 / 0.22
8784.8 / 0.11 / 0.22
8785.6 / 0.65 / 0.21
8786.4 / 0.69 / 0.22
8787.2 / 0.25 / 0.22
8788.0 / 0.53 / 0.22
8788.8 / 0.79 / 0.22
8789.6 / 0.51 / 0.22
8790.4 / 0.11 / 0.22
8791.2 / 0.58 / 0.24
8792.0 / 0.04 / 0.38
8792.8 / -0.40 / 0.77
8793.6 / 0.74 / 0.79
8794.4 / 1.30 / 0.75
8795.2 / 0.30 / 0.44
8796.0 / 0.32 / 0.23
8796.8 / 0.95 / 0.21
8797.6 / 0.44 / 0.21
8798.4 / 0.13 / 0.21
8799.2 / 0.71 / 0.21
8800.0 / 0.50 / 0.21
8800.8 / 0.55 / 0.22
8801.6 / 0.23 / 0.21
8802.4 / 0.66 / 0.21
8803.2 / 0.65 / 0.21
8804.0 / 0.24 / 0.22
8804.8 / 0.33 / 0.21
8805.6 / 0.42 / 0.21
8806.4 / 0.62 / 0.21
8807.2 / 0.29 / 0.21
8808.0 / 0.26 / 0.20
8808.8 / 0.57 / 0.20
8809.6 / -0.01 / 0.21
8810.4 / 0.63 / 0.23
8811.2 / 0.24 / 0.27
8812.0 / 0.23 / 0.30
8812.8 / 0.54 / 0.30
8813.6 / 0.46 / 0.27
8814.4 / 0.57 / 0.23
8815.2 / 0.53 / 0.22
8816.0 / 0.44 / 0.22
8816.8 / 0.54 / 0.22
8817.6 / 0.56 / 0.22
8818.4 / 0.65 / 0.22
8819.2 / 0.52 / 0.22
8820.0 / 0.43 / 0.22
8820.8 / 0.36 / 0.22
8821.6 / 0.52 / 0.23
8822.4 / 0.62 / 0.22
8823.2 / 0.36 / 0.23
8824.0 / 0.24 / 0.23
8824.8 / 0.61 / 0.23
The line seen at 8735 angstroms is H-beta 4861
